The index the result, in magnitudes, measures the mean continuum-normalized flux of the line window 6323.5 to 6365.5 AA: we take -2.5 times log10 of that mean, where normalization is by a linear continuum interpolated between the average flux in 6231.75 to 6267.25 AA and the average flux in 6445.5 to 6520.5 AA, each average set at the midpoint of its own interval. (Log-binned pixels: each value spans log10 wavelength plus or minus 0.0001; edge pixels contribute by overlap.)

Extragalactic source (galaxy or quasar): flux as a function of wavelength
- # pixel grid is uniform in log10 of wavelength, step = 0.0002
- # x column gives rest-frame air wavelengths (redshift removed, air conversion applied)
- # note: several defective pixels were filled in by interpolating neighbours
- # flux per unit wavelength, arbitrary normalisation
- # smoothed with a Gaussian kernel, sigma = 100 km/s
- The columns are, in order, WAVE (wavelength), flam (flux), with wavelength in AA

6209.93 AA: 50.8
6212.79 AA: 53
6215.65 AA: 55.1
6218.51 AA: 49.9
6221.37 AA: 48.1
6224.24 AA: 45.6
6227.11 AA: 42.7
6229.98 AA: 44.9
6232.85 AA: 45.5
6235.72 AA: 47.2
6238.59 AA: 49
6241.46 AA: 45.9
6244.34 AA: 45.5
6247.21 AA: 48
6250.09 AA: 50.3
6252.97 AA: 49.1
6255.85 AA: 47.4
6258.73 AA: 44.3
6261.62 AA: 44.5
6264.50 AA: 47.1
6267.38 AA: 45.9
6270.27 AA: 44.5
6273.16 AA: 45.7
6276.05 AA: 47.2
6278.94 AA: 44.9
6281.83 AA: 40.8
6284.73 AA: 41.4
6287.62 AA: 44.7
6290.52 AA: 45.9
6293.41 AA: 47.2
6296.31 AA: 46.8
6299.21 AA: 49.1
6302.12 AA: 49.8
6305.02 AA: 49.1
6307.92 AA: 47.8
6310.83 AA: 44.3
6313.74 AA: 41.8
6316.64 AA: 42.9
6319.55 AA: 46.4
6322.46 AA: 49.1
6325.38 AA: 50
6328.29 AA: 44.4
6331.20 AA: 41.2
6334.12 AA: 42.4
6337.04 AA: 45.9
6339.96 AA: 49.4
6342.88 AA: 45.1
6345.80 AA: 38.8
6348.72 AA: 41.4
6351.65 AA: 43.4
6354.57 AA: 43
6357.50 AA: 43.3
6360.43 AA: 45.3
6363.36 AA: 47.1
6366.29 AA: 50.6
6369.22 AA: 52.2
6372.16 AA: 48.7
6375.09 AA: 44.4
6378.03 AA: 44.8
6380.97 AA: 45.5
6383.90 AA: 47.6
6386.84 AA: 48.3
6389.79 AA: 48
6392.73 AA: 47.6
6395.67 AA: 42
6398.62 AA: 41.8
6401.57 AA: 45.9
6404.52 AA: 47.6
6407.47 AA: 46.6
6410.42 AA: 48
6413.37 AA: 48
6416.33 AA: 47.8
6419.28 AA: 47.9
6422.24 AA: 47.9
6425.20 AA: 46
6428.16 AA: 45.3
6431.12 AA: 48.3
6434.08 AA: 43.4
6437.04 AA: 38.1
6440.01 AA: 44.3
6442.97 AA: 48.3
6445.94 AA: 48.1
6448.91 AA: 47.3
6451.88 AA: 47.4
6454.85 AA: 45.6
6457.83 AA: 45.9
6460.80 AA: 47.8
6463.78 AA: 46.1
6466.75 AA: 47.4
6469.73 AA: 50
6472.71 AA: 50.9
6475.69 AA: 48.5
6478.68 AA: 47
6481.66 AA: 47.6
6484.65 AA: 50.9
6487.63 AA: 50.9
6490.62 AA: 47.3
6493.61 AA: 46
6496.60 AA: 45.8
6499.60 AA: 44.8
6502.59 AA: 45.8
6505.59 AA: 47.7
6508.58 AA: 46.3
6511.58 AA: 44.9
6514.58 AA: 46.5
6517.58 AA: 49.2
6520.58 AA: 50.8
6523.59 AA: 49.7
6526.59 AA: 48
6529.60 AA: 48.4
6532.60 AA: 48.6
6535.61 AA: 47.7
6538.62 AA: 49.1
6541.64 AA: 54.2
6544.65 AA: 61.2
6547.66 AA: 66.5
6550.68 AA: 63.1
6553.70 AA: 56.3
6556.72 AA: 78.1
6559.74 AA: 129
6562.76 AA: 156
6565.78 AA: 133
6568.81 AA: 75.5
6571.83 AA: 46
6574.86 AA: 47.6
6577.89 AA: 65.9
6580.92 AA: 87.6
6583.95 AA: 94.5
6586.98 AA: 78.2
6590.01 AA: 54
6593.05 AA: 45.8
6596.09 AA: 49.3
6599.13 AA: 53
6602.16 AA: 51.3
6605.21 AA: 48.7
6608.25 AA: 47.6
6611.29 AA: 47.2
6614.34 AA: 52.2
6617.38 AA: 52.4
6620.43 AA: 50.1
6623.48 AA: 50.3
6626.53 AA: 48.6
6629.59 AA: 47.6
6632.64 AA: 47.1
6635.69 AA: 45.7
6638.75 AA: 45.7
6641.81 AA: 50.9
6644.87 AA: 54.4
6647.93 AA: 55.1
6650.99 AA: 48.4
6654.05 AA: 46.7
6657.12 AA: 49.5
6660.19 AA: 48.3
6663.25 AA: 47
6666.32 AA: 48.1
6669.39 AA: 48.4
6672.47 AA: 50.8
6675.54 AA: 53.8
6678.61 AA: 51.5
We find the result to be 0.06 mag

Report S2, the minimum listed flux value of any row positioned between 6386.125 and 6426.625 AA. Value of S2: 41.8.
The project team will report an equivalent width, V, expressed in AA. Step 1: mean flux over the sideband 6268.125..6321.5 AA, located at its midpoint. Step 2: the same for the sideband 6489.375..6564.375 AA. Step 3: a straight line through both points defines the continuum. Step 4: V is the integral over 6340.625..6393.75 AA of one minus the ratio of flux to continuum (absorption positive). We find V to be 4.2 AA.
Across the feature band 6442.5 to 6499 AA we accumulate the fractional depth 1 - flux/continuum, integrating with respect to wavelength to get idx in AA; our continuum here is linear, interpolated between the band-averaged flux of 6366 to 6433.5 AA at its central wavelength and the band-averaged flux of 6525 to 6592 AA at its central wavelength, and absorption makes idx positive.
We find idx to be 10.0 AA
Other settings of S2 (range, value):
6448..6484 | 45.6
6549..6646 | 45.7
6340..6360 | 38.8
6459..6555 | 44.8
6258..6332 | 40.8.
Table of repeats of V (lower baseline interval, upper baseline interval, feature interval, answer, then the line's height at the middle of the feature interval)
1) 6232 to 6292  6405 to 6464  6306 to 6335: 0.61 AA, 46.1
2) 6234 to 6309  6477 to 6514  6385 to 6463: 1.00 AA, 46.9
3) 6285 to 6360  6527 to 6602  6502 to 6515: 3.61 AA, 64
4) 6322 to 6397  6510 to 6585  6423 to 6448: 4.24 AA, 54.6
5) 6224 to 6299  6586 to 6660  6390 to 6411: 0.89 AA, 47.7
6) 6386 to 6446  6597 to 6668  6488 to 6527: 0.21 AA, 47.5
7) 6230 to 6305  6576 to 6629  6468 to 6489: 1.50 AA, 53.2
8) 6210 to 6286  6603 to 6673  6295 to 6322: 0.34 AA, 47.1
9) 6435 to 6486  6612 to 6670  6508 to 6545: -1.10 AA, 47.9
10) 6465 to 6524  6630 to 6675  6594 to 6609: -0.39 AA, 48.7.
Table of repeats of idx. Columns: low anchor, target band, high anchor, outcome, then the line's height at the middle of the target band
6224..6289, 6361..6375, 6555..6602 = 2.0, 57.1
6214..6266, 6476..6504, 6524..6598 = 7.5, 64.8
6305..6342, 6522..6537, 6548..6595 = 5.2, 74.2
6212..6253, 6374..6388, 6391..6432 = 0.2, 46.7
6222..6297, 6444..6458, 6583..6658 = 0.6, 49.3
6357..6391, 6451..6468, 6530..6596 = 3.5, 58.6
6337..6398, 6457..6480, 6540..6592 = 5.4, 62.6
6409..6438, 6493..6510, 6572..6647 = 1.3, 49.7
